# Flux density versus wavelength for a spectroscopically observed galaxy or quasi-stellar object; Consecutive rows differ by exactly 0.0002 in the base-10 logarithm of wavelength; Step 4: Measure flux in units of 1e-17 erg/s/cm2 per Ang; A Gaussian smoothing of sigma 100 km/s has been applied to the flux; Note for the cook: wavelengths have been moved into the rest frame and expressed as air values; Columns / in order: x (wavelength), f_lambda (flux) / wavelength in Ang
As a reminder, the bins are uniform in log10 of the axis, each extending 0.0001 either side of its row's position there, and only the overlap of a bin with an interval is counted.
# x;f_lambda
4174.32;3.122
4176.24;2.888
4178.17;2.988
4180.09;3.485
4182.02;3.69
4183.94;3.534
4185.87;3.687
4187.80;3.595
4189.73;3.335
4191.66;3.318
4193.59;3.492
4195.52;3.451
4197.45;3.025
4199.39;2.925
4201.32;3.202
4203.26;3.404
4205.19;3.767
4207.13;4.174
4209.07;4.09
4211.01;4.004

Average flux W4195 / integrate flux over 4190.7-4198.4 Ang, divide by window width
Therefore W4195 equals 3.32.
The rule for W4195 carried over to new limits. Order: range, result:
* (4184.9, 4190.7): 3.54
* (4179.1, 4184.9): 3.57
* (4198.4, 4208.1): 3.49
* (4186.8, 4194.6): 3.44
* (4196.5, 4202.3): 3.05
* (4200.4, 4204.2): 3.3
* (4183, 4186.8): 3.61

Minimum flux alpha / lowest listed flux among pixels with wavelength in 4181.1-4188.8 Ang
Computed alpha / 3.534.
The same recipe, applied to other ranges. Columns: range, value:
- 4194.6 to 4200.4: 2.925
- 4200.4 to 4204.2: 3.202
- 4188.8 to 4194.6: 3.318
